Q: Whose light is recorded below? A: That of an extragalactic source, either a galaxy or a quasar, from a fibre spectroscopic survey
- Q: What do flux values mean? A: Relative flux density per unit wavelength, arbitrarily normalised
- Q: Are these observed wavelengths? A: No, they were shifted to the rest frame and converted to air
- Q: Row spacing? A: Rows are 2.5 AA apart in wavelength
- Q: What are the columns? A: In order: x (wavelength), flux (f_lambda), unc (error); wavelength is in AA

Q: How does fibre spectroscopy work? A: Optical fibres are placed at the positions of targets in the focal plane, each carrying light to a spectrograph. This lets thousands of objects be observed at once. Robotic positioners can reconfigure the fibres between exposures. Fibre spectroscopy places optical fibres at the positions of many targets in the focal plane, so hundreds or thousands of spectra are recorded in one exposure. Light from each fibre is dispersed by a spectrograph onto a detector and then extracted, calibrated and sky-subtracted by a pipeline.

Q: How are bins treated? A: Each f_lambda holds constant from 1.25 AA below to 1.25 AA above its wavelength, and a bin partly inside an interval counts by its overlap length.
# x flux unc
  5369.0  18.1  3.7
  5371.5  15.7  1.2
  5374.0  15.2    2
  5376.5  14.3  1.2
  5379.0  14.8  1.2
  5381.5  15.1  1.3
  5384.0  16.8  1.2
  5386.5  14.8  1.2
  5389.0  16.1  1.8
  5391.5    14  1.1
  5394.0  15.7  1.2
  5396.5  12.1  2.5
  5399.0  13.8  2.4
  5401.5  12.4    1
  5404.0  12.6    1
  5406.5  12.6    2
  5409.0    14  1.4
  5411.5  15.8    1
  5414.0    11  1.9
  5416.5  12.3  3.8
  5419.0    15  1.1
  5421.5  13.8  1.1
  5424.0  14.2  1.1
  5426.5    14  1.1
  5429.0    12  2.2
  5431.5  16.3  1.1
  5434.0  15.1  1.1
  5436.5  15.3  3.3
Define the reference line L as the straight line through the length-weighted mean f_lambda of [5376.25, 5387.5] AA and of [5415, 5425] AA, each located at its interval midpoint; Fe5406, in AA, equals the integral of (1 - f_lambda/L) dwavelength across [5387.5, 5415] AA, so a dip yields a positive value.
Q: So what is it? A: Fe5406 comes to 1.5 AA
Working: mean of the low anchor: 15.2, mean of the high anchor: 13.7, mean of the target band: 13.7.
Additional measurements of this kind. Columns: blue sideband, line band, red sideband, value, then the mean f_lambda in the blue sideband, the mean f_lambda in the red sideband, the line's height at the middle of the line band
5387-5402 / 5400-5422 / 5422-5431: 1.00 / 14.1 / 13.7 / 13.9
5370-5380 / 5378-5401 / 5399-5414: -0.73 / 15.1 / 13.3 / 14.3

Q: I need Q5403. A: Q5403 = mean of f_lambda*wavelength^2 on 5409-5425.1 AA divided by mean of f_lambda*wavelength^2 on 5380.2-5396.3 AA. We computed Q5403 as 0.9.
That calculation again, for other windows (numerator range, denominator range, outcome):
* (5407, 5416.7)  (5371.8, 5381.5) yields 0.91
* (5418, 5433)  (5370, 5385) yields 0.94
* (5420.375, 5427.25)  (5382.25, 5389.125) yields 0.90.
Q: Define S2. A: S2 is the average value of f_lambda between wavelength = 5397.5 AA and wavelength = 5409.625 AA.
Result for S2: 13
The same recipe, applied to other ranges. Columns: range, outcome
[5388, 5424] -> 13.7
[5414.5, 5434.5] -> 13.9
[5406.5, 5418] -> 13.2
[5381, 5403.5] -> 14.4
